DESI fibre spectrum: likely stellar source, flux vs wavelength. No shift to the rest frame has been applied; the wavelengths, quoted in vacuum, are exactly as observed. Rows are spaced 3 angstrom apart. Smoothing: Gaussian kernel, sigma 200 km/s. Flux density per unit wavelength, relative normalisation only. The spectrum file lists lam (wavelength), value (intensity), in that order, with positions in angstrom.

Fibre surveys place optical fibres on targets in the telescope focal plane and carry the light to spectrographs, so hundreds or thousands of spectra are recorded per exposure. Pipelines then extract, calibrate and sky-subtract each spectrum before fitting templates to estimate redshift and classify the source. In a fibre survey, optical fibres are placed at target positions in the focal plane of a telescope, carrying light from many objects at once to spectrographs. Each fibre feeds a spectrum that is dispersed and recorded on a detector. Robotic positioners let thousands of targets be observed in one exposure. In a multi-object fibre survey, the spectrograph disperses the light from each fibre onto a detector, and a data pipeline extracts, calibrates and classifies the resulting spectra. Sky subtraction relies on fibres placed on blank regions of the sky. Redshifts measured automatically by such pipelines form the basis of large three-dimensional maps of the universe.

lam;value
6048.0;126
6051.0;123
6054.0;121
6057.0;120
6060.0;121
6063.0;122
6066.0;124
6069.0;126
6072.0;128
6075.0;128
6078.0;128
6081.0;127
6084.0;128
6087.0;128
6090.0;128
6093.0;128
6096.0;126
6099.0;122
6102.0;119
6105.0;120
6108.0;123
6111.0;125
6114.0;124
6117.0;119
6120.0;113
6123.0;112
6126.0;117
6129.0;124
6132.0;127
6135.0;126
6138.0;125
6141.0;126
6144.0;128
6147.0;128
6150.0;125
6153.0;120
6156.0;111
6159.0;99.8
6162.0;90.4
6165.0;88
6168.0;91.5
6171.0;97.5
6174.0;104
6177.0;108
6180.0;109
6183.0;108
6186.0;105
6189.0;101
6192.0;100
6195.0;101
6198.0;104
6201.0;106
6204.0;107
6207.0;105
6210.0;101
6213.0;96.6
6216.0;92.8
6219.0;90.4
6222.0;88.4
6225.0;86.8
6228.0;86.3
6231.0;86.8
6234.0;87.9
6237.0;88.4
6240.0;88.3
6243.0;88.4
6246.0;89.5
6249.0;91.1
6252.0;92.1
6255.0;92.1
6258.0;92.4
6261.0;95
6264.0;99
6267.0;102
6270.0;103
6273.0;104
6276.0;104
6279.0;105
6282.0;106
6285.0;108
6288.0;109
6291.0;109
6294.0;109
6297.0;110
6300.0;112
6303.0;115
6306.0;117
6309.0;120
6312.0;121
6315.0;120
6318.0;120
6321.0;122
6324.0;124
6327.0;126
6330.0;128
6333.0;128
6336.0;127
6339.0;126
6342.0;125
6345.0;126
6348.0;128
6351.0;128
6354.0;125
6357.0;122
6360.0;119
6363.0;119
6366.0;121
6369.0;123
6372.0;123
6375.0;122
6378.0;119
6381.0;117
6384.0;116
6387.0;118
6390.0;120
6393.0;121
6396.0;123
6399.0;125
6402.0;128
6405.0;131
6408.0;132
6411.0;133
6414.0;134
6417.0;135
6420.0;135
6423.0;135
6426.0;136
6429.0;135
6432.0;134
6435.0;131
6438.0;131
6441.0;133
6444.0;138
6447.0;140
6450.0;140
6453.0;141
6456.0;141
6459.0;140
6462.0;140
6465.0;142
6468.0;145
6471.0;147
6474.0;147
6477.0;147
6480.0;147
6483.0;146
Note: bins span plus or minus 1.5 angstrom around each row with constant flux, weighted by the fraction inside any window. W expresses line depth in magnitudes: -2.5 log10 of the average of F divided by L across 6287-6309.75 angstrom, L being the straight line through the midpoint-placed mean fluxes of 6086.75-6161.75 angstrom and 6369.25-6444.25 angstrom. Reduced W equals 0.12 mag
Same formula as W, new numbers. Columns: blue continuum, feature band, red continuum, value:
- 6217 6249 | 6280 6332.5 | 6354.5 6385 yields -0.11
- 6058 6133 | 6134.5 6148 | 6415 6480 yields -0.01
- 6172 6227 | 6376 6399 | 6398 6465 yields 0.08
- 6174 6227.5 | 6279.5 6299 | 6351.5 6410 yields 0.03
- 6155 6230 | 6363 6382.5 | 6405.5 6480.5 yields 0.06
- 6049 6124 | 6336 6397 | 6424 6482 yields 0.12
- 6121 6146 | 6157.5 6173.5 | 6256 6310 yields 0.26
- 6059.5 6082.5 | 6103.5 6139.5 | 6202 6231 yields -0.06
